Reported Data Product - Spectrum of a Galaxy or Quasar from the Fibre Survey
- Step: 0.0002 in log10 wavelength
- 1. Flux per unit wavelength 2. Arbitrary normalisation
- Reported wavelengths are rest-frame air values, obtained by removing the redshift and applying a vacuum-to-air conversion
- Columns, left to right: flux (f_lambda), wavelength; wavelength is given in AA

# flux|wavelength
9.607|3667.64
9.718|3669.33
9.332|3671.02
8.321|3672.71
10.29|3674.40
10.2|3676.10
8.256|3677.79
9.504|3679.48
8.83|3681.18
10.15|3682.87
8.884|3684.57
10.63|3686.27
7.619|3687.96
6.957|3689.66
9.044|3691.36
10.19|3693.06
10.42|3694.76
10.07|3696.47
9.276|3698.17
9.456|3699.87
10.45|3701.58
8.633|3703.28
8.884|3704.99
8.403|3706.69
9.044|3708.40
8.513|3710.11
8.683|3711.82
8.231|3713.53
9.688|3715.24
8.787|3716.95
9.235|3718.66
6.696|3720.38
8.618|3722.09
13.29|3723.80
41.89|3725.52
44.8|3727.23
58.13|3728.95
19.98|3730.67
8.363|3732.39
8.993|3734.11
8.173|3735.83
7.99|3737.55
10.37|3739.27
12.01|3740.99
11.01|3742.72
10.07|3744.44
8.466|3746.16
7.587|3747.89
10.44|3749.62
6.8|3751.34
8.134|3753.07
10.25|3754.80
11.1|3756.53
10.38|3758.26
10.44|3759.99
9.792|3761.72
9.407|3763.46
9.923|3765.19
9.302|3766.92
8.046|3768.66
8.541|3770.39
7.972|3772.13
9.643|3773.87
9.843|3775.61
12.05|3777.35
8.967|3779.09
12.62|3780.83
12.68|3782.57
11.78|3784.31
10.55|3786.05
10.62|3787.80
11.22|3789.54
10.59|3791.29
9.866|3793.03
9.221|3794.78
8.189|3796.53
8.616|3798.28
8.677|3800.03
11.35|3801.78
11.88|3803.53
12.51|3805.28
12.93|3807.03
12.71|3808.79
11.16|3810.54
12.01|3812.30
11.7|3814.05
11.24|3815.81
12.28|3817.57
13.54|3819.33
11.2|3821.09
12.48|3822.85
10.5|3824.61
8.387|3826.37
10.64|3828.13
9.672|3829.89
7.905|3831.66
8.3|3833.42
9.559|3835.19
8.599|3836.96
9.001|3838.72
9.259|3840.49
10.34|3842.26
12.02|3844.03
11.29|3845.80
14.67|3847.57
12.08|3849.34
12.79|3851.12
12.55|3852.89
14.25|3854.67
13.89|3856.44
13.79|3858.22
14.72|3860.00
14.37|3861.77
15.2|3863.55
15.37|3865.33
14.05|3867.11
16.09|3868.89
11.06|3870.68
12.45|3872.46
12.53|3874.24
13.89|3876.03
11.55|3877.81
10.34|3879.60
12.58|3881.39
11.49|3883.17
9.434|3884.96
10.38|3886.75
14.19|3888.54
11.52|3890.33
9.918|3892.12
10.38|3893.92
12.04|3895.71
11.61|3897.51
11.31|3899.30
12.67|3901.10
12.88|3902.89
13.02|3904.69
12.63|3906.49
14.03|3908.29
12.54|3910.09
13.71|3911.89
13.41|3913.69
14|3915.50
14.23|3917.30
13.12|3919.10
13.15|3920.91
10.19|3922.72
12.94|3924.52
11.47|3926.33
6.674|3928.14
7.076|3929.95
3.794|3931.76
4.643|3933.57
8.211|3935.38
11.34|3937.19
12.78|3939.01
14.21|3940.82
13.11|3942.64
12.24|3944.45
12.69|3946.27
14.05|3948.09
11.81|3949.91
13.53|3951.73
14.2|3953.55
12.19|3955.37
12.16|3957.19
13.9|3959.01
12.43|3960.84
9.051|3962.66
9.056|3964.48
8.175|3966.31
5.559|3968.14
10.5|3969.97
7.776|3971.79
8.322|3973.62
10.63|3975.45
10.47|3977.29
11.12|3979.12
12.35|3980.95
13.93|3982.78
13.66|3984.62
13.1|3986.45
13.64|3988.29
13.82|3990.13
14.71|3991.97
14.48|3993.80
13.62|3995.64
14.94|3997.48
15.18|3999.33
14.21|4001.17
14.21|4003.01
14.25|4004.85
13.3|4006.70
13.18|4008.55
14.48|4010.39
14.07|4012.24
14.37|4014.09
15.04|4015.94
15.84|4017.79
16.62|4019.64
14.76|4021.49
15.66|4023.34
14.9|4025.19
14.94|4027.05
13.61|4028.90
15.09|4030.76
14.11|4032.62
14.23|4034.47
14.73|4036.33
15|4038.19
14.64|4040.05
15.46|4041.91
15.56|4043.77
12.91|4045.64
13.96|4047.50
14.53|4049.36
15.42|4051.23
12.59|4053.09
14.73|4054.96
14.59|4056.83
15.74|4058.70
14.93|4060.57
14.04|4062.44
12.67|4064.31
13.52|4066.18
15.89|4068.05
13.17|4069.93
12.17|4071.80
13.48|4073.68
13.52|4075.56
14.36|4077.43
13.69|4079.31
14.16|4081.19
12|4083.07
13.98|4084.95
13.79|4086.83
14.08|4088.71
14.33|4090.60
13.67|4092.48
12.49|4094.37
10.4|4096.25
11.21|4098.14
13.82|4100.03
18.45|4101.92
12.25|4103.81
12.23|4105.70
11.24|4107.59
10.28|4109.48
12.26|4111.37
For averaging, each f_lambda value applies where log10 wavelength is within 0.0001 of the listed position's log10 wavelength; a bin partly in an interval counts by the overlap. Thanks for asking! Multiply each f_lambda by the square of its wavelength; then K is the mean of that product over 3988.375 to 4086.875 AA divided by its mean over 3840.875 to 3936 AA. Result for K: 1.3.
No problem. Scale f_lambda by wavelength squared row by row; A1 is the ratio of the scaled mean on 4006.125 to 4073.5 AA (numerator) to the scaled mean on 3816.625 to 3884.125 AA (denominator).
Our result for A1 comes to 1.33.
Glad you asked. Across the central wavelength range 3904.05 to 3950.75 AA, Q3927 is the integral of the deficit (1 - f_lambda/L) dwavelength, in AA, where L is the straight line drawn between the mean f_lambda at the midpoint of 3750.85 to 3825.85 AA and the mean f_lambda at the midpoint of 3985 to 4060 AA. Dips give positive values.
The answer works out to 4.7 AA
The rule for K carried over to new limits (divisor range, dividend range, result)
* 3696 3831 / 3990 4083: 1.43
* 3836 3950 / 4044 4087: 1.27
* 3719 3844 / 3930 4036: 1.19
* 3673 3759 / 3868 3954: 1.10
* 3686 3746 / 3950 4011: 1.09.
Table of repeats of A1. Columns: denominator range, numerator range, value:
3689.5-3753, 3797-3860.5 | 0.95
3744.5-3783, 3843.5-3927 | 1.41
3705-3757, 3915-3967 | 0.94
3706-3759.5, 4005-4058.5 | 1.28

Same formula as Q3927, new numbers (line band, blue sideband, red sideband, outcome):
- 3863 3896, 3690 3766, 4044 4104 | 1.55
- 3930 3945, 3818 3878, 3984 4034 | 3.99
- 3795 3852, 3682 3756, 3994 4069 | 9.33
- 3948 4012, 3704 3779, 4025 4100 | 5.52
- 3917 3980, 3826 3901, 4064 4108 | 8.58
